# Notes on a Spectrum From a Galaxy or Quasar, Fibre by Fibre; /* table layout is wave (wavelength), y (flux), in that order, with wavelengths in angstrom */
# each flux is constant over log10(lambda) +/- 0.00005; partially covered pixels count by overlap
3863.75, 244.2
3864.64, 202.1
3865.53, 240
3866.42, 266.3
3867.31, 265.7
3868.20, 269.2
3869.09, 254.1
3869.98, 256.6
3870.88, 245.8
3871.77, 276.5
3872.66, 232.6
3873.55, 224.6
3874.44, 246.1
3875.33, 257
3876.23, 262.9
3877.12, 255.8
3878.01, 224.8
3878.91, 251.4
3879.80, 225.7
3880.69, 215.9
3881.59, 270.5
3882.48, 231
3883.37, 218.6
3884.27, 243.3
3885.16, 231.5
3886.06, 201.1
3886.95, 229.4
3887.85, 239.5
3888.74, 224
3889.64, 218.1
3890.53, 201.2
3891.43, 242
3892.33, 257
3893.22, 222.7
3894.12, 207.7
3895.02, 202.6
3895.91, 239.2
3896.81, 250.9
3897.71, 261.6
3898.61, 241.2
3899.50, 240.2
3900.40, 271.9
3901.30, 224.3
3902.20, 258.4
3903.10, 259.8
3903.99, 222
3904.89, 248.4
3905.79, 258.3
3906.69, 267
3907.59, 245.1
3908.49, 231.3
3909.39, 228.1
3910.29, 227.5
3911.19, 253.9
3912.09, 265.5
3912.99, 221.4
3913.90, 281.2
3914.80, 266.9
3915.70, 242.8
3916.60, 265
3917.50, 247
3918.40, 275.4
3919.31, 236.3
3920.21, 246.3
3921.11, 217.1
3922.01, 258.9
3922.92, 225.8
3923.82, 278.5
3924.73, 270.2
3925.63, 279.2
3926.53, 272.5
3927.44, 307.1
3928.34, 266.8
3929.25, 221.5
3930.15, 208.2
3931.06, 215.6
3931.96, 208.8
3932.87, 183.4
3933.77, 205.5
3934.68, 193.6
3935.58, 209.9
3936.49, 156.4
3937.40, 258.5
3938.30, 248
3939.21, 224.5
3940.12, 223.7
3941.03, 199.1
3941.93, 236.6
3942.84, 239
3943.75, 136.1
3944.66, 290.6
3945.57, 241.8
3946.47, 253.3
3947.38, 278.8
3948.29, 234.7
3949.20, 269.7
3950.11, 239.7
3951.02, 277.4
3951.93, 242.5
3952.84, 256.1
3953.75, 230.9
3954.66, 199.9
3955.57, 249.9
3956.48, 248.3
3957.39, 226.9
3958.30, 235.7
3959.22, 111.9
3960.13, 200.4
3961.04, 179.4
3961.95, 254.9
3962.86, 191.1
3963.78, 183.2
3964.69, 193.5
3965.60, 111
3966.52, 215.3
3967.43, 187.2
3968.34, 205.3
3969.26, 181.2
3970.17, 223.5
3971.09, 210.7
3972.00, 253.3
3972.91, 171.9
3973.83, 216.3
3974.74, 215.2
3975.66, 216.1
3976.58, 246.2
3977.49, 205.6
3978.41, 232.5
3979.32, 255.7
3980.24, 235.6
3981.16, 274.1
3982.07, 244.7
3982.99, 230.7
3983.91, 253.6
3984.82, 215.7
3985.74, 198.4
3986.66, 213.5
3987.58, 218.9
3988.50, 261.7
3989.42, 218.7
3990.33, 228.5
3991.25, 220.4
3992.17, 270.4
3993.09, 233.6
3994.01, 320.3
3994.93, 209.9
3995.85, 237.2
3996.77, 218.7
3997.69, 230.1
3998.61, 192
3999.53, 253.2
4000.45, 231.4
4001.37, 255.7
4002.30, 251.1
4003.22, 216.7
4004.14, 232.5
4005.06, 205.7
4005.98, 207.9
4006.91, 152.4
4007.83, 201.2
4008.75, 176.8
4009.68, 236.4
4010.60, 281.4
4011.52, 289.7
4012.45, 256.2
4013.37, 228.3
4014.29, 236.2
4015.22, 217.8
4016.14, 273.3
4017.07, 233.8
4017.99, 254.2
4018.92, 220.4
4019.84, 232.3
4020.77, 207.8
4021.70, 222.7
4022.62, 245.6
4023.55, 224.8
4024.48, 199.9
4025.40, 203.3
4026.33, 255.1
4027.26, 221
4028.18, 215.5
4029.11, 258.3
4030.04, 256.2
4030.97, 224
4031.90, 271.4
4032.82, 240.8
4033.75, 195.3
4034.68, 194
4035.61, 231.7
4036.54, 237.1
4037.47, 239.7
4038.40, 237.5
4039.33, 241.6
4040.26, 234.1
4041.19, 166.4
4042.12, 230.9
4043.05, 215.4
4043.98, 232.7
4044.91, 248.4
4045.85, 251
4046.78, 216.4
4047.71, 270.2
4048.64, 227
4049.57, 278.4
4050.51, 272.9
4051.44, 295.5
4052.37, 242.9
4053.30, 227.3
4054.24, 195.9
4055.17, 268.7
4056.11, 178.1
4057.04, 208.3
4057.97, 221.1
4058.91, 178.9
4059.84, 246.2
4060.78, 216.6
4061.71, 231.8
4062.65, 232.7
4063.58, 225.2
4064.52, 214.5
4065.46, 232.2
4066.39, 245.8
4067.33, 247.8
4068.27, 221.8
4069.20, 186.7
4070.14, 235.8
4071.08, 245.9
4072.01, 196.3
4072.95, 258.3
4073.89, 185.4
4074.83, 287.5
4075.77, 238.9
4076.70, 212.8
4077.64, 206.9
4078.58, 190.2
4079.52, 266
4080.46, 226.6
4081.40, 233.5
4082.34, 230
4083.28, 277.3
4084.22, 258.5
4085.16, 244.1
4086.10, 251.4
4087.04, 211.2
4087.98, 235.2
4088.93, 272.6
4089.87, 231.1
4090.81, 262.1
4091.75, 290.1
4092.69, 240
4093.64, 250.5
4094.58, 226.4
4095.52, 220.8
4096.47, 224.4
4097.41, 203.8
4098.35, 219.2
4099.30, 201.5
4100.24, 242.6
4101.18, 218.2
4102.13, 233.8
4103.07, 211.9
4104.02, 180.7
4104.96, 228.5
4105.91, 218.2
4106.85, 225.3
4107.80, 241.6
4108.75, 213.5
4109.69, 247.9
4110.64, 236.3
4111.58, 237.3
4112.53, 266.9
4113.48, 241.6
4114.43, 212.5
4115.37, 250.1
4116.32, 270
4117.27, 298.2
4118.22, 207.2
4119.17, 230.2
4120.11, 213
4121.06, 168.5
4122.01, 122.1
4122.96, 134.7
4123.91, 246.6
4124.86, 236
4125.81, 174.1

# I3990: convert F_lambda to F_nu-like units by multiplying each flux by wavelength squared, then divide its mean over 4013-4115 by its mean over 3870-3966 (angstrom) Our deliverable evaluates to 1.1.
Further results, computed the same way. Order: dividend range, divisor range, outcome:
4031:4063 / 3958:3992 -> 1.12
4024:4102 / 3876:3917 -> 1.05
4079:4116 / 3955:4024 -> 1.11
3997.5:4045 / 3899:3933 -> 0.97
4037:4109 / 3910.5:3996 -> 1.07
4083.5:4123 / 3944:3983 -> 1.10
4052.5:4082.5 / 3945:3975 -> 1.09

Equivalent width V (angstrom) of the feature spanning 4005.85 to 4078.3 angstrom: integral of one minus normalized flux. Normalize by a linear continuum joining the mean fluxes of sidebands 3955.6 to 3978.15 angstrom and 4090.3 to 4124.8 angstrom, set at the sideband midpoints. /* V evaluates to -4.7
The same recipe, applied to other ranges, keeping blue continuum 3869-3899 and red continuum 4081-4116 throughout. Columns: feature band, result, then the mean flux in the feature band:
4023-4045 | 0.72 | 228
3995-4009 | 1.07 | 218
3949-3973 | 2.36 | 213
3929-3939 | 1.12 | 210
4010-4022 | -0.36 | 243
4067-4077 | 0.27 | 229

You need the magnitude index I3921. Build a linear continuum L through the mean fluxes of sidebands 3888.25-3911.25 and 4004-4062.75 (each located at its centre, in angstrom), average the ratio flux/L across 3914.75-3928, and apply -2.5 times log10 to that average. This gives -0.097 mag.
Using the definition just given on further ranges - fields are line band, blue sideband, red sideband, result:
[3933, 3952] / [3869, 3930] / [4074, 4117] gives 0.06 mag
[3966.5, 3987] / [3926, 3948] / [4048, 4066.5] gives 0.04 mag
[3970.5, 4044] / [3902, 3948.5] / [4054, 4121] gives 0.03 mag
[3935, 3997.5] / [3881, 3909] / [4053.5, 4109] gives 0.04 mag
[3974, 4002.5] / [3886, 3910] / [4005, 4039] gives -0.01 mag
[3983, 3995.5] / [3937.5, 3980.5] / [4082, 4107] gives -0.05 mag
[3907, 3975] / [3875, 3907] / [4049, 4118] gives 0.04 mag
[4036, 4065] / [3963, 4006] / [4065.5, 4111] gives -0.01 mag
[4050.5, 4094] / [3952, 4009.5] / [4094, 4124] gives -0.06 mag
